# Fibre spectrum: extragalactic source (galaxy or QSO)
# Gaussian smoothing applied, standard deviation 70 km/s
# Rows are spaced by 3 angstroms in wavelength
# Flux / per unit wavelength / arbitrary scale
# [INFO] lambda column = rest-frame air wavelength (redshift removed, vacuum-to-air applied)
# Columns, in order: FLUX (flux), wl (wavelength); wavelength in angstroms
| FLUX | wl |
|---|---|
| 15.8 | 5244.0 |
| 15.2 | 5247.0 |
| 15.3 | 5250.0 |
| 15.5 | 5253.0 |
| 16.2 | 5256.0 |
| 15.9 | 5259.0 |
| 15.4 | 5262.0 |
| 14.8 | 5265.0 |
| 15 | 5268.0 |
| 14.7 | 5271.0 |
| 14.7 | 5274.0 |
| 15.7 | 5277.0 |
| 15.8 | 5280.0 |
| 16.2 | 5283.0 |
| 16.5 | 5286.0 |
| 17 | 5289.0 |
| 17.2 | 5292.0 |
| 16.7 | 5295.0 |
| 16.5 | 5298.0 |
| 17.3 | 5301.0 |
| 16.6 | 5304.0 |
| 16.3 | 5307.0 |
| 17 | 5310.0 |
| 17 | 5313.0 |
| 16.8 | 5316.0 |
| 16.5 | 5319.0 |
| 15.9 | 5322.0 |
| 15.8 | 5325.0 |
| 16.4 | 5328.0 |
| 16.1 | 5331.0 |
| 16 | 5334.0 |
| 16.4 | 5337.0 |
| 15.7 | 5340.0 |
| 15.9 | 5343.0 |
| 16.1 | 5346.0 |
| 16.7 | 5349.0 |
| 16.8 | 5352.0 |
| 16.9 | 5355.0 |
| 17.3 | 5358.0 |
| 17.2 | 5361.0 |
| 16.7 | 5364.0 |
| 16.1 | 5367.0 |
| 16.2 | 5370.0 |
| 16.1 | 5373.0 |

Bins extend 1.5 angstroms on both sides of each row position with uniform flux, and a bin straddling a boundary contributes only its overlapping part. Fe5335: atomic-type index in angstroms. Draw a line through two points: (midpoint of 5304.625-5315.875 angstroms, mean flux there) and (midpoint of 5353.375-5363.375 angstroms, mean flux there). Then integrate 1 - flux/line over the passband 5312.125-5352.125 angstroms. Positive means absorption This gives 1.52 angstroms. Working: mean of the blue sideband 16.8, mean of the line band 16.3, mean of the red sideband 17.1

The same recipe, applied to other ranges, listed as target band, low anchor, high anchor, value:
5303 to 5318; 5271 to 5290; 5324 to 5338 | -0.7 angstroms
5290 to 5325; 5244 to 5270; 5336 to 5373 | -1.5 angstroms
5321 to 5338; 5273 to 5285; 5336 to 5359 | 0.2 angstroms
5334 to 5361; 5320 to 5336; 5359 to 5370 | -0.2 angstroms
